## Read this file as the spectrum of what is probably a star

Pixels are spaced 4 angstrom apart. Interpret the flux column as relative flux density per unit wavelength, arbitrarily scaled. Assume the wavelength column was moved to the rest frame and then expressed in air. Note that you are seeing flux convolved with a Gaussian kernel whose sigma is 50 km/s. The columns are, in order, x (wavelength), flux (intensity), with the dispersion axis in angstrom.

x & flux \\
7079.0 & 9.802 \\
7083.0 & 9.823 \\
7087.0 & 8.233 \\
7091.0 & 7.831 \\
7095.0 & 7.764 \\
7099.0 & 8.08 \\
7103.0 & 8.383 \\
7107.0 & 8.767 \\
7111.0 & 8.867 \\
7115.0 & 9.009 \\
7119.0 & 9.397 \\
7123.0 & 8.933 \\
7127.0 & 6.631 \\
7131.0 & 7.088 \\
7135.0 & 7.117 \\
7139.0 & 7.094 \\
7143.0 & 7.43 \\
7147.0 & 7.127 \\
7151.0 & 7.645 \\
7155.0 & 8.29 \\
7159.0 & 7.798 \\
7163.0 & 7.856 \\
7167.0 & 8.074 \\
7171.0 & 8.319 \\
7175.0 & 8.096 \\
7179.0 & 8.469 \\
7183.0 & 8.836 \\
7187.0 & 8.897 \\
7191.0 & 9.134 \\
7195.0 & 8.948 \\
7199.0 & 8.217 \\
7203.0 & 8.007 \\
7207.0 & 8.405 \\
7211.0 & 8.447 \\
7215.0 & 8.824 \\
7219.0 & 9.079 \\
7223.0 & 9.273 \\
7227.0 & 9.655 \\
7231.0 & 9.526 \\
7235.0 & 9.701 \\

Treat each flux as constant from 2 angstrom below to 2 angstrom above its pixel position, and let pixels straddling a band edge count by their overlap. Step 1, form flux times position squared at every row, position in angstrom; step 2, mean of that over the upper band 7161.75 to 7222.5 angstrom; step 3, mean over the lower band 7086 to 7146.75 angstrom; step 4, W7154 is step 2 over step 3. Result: 1.1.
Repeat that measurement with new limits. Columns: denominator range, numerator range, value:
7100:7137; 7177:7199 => 1.09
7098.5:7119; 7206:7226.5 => 1.05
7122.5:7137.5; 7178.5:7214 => 1.20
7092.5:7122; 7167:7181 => 0.98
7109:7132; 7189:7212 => 1.04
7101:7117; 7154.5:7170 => 0.93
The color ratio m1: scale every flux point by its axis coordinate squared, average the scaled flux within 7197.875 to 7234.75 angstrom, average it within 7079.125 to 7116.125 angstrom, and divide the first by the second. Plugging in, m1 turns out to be 1.1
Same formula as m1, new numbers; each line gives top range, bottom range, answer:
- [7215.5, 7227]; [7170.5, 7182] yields 1.12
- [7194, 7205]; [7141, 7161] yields 1.10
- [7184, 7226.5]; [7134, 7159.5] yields 1.19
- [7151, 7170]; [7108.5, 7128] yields 0.93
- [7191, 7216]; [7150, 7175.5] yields 1.07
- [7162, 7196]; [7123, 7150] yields 1.19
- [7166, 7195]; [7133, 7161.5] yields 1.16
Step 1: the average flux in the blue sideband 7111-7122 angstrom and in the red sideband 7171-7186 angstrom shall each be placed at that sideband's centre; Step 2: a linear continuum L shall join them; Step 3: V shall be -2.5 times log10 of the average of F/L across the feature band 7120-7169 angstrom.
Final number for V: 0.16 mag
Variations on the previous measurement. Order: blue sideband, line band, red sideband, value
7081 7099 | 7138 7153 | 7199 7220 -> 0.15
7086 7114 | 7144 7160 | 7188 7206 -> 0.10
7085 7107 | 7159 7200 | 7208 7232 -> 0.04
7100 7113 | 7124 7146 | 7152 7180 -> 0.17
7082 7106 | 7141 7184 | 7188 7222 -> 0.07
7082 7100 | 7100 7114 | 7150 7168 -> -0.06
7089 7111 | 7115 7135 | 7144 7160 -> -0.01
